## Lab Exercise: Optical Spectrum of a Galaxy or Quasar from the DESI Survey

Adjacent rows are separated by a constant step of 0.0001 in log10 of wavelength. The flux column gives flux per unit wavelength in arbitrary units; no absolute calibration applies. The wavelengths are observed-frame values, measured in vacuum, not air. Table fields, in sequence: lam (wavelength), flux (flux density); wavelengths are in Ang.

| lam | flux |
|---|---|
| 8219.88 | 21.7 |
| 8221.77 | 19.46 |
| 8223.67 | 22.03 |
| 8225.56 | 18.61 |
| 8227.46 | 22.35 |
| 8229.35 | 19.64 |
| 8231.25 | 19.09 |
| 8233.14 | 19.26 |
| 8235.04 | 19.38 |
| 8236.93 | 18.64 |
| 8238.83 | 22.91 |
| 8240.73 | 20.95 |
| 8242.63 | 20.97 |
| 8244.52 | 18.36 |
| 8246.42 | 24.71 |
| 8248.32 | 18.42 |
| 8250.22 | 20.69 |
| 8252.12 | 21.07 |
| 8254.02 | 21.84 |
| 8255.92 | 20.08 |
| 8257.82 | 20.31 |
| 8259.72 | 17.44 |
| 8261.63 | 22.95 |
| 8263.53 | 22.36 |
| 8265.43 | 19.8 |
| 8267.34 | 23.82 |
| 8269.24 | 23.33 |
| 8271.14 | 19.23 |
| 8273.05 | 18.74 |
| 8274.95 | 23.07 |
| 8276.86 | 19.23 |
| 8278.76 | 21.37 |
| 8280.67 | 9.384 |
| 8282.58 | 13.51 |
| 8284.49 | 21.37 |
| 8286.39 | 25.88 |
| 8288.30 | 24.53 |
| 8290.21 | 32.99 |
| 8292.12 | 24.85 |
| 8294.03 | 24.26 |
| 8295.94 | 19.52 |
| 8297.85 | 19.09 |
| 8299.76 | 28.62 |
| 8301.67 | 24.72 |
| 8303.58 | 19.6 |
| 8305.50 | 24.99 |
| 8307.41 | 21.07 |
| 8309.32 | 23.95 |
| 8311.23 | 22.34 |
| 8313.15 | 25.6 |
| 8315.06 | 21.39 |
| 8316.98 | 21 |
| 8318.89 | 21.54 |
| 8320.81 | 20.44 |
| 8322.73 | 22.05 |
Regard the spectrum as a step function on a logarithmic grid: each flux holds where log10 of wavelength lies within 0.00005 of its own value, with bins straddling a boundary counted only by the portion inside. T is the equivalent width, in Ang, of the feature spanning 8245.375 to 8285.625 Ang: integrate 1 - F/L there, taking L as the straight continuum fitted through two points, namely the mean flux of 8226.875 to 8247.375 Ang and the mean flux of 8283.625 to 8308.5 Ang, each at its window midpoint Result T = 3.6 Ang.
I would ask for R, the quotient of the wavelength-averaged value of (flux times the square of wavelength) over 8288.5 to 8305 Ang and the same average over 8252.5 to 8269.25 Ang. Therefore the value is 1.2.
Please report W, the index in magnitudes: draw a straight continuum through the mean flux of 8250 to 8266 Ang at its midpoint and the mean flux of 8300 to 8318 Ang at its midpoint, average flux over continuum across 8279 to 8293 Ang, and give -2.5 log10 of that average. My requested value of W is 0.01 mag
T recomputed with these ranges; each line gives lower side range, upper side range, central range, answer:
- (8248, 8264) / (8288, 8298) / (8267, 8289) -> 2.7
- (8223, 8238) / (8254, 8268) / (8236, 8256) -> -0.4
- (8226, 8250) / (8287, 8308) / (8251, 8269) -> 0.5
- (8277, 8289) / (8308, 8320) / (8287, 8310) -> -3.5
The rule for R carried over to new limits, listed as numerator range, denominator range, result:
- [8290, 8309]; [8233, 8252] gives 1.17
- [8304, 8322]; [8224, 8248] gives 1.12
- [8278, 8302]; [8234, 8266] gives 1.09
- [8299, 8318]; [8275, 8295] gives 1.07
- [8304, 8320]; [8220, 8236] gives 1.15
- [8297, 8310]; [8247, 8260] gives 1.16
